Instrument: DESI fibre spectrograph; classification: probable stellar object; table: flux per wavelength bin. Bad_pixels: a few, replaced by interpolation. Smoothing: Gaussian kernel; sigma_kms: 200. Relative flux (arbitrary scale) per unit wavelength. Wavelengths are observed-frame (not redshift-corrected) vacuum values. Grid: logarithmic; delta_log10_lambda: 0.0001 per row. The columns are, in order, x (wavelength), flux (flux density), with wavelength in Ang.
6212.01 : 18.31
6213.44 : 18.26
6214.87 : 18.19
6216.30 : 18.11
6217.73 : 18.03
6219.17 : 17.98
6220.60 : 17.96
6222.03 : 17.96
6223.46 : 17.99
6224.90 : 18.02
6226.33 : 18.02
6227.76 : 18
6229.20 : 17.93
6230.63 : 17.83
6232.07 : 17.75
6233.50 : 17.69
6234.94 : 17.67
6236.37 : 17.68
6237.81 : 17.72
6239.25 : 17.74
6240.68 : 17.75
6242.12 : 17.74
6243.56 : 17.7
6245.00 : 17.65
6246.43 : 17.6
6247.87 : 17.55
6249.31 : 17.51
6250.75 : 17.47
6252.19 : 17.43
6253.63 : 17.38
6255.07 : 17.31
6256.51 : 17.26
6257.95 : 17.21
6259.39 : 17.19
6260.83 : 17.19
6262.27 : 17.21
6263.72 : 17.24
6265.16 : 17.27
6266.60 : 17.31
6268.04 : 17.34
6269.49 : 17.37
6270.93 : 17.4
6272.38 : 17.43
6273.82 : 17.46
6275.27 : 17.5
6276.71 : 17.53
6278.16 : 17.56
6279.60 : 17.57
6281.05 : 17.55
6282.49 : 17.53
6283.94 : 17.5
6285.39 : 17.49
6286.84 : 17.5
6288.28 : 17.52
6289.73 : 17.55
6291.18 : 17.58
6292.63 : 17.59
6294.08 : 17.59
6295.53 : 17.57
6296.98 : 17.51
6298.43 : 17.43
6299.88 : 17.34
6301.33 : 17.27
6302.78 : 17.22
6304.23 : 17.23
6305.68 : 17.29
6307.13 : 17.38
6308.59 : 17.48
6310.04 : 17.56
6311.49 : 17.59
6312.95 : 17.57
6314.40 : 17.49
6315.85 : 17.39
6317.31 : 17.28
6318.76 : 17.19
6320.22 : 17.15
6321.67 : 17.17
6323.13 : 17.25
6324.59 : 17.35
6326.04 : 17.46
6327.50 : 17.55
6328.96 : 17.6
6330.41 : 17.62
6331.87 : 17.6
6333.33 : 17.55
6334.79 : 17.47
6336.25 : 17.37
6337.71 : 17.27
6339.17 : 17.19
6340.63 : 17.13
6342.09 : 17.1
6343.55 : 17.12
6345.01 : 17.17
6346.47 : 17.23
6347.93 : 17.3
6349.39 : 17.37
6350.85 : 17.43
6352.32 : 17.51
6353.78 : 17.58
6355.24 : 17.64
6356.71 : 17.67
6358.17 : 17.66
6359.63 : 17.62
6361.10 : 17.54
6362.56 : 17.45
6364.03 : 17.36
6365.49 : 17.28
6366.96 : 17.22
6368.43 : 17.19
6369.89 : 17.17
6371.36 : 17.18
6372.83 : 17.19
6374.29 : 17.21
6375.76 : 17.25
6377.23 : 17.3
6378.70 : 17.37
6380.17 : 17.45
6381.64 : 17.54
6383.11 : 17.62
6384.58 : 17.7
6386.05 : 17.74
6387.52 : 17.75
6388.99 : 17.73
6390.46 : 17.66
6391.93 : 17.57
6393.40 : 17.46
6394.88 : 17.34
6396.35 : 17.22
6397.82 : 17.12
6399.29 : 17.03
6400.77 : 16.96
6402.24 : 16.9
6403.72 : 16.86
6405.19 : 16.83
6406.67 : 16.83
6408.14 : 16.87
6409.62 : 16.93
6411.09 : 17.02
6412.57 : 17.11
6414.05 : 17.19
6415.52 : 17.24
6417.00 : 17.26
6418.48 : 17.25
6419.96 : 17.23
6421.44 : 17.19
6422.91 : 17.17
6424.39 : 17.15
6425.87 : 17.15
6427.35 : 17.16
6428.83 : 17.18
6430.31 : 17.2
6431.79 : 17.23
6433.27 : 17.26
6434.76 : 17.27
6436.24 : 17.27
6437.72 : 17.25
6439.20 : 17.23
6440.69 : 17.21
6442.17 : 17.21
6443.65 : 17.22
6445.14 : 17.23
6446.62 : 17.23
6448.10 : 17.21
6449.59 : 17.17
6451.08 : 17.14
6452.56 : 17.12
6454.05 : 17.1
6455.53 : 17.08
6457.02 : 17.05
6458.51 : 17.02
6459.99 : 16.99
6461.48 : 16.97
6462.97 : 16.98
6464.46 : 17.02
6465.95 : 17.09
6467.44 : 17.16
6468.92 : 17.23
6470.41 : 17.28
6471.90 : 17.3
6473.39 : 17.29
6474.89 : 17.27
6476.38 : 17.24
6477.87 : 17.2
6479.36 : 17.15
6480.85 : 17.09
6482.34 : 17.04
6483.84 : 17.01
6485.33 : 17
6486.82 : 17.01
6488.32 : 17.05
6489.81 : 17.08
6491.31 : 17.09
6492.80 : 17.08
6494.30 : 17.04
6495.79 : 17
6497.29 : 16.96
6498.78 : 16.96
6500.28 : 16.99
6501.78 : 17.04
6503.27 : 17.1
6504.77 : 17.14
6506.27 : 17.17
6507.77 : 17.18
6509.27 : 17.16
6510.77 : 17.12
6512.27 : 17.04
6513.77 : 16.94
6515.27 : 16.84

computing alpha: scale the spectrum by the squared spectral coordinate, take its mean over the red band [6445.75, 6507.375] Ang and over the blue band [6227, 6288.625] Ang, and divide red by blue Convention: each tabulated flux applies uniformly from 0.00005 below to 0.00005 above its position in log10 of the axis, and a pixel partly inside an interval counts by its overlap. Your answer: 1.05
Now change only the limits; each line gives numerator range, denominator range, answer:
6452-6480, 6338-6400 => 1.02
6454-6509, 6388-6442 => 1.02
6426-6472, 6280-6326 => 1.03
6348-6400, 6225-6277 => 1.03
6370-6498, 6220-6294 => 1.03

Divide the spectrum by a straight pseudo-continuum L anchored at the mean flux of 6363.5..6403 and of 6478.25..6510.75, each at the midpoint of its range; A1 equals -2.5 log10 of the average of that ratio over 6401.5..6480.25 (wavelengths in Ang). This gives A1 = 0.00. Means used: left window 17.4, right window 17.1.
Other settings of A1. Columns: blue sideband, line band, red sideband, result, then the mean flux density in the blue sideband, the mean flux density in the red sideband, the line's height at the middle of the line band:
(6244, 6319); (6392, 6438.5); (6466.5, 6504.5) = 0.005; 17.4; 17.1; 17.2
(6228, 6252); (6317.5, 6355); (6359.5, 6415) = 0.004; 17.7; 17.3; 17.4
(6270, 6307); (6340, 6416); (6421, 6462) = -0.001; 17.5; 17.2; 17.3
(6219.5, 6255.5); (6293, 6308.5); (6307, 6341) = 0.006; 17.7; 17.4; 17.5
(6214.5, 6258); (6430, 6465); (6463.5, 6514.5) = 0.004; 17.7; 17.1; 17.2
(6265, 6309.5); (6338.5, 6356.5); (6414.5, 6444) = 0.002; 17.5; 17.2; 17.4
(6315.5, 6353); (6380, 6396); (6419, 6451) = -0.020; 17.3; 17.2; 17.3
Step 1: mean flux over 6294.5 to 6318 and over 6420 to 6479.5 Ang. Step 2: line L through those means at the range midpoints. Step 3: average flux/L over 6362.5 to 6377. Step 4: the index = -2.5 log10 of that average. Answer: 0.00 mag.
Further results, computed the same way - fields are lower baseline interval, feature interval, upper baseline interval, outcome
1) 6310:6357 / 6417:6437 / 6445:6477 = 0.00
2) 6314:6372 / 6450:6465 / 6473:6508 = 0.01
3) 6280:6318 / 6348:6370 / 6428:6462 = -0.01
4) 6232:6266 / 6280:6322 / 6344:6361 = 0.00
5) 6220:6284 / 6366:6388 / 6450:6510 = 0.00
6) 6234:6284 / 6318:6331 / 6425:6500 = 0.00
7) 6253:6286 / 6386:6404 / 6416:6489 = -0.01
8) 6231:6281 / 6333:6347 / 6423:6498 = 0.01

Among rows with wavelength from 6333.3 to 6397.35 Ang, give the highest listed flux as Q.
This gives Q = 17.75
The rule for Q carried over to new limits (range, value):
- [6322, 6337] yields 17.62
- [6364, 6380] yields 17.37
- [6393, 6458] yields 17.46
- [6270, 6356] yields 17.64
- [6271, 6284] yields 17.57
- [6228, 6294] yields 17.93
